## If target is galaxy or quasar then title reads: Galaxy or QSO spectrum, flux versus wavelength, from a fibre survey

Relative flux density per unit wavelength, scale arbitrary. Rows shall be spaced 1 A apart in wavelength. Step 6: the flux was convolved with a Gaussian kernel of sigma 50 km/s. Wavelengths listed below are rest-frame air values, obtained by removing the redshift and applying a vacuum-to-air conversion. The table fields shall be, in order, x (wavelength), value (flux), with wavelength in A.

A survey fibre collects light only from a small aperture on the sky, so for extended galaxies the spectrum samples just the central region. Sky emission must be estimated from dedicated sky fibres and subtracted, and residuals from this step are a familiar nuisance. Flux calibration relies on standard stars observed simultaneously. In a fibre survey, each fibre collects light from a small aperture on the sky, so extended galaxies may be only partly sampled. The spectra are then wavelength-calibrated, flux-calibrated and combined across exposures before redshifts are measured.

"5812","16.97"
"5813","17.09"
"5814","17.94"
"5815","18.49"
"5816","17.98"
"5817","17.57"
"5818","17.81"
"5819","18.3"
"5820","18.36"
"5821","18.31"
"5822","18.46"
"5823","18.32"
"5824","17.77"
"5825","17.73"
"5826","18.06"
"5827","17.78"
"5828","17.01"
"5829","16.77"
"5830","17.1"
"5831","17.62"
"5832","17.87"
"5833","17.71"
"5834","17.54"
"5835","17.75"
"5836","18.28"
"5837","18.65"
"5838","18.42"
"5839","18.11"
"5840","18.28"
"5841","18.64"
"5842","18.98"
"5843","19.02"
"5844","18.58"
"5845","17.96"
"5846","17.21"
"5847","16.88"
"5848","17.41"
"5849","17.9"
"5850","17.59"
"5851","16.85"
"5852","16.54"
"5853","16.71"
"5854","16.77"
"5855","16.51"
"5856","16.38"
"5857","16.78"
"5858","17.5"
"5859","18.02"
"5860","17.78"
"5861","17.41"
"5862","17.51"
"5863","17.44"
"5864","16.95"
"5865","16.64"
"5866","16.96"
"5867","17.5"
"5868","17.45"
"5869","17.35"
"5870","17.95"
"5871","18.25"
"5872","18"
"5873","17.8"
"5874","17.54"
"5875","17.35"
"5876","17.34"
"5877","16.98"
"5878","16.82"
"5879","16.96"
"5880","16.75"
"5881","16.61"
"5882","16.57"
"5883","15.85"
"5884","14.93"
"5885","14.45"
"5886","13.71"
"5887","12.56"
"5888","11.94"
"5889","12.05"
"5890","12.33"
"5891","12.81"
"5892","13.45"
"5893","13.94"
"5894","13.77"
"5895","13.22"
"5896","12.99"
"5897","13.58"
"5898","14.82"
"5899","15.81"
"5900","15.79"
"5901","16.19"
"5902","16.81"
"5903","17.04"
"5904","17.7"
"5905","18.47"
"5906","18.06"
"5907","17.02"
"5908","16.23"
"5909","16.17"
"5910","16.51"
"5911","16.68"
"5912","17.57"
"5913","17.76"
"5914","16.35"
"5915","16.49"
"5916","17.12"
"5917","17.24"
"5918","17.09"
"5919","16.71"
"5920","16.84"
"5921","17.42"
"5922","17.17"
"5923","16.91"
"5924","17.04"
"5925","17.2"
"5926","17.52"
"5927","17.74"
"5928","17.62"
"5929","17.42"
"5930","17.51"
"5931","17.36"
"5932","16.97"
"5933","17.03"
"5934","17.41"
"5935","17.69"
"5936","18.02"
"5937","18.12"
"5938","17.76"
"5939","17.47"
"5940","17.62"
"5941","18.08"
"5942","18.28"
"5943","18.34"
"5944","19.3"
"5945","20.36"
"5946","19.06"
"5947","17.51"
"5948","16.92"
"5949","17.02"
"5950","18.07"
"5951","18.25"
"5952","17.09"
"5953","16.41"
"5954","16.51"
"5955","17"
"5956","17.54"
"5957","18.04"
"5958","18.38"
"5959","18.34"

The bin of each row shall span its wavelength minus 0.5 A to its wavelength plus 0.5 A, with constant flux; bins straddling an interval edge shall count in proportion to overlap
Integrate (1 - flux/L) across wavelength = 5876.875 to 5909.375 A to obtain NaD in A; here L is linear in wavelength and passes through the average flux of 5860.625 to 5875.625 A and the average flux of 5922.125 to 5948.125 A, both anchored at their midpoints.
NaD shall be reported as 4.4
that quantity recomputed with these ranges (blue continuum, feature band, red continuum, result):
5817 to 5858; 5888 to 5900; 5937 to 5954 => 2.9 A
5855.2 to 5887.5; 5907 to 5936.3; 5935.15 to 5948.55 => 1.1 A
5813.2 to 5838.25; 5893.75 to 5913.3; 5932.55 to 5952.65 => 2.0 A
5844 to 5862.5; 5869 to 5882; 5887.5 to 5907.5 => -1.0 A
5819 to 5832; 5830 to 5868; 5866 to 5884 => -0.2 A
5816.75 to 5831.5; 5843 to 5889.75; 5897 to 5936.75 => 1.9 A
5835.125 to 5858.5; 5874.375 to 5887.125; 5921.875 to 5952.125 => 1.2 A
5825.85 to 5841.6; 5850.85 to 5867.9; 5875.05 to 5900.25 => -0.8 A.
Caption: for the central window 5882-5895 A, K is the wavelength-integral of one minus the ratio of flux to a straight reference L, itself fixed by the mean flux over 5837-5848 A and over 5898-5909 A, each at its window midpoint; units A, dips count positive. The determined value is 2.7 A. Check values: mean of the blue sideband 18.2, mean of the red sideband 16.8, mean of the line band 13.6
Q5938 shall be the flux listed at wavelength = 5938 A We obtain 17.76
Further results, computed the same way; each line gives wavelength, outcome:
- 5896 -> 12.99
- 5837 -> 18.65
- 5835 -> 17.75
